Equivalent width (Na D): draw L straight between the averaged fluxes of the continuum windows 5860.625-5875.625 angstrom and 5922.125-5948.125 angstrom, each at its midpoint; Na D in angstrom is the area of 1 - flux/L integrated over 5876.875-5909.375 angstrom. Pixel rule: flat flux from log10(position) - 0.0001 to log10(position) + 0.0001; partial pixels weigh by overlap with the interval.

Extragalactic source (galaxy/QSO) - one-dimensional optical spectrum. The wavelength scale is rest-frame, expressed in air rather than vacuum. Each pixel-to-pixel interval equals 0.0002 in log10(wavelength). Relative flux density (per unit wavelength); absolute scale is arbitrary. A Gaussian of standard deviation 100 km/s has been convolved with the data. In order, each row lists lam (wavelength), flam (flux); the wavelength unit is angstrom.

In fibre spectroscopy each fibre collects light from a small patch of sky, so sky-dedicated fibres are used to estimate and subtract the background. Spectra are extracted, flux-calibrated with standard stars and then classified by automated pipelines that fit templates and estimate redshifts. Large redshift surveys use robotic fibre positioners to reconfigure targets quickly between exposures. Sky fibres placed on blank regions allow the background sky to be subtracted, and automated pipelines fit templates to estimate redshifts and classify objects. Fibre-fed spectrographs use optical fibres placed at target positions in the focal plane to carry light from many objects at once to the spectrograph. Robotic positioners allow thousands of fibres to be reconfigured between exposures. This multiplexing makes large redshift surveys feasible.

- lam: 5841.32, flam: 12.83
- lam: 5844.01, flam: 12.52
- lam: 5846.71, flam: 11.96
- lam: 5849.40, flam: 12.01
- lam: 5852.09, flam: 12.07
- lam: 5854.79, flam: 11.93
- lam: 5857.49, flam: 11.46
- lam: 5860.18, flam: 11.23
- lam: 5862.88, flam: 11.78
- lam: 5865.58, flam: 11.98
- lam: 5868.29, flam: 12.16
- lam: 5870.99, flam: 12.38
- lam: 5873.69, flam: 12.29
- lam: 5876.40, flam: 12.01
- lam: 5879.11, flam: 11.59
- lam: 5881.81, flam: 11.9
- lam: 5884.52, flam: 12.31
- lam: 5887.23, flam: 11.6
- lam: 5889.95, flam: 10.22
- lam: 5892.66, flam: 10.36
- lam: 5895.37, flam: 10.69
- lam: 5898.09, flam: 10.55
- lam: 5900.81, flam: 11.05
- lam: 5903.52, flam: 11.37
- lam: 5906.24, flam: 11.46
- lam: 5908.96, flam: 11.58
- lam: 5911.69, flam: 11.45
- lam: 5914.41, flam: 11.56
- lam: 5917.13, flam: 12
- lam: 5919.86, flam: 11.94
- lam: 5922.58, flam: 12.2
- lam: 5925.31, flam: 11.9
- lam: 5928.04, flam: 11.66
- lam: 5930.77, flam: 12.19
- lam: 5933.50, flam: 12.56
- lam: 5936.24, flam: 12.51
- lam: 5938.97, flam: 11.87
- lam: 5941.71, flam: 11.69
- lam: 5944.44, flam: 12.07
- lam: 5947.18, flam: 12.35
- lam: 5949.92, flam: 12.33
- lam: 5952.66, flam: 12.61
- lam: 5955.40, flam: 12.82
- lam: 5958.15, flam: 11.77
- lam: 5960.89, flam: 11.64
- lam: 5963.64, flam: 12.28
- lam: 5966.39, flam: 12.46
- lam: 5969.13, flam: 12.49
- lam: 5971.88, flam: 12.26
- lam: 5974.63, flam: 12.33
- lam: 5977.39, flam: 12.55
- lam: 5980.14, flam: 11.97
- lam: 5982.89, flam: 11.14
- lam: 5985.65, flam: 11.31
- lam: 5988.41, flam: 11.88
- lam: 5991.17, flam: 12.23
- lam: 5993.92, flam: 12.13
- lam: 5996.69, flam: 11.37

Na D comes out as 2.2 angstrom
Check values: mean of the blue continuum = 12.1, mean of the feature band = 11.2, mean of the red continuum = 12.1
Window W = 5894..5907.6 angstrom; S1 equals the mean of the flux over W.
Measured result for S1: 11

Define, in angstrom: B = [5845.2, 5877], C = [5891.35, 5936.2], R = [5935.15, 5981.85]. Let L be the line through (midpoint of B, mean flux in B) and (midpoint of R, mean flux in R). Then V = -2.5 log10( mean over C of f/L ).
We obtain 0.05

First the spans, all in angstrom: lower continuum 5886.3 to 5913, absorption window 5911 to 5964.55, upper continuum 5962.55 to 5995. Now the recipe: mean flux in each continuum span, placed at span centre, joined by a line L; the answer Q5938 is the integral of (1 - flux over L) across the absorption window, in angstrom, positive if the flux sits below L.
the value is -2.5 angstrom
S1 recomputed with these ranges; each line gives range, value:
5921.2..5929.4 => 11.9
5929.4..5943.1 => 12.2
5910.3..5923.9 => 11.8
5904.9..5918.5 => 11.6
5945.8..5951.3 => 12.3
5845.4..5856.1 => 12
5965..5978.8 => 12.4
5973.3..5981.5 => 12.3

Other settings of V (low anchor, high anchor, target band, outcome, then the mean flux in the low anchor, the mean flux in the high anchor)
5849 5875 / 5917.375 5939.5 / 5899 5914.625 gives 0.062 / 11.9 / 12.1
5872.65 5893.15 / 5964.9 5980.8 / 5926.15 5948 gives -0.005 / 11.6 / 12.4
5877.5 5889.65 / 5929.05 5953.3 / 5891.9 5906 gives 0.093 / 11.7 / 12.2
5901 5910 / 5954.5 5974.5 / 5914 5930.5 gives -0.025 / 11.4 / 12.2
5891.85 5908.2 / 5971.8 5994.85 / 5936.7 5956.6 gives -0.068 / 11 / 12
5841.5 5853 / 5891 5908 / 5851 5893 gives -0.012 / 12.2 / 10.9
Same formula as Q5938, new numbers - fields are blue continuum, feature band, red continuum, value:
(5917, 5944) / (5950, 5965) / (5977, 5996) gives -0.36 angstrom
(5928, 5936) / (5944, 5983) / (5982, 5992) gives -1.14 angstrom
